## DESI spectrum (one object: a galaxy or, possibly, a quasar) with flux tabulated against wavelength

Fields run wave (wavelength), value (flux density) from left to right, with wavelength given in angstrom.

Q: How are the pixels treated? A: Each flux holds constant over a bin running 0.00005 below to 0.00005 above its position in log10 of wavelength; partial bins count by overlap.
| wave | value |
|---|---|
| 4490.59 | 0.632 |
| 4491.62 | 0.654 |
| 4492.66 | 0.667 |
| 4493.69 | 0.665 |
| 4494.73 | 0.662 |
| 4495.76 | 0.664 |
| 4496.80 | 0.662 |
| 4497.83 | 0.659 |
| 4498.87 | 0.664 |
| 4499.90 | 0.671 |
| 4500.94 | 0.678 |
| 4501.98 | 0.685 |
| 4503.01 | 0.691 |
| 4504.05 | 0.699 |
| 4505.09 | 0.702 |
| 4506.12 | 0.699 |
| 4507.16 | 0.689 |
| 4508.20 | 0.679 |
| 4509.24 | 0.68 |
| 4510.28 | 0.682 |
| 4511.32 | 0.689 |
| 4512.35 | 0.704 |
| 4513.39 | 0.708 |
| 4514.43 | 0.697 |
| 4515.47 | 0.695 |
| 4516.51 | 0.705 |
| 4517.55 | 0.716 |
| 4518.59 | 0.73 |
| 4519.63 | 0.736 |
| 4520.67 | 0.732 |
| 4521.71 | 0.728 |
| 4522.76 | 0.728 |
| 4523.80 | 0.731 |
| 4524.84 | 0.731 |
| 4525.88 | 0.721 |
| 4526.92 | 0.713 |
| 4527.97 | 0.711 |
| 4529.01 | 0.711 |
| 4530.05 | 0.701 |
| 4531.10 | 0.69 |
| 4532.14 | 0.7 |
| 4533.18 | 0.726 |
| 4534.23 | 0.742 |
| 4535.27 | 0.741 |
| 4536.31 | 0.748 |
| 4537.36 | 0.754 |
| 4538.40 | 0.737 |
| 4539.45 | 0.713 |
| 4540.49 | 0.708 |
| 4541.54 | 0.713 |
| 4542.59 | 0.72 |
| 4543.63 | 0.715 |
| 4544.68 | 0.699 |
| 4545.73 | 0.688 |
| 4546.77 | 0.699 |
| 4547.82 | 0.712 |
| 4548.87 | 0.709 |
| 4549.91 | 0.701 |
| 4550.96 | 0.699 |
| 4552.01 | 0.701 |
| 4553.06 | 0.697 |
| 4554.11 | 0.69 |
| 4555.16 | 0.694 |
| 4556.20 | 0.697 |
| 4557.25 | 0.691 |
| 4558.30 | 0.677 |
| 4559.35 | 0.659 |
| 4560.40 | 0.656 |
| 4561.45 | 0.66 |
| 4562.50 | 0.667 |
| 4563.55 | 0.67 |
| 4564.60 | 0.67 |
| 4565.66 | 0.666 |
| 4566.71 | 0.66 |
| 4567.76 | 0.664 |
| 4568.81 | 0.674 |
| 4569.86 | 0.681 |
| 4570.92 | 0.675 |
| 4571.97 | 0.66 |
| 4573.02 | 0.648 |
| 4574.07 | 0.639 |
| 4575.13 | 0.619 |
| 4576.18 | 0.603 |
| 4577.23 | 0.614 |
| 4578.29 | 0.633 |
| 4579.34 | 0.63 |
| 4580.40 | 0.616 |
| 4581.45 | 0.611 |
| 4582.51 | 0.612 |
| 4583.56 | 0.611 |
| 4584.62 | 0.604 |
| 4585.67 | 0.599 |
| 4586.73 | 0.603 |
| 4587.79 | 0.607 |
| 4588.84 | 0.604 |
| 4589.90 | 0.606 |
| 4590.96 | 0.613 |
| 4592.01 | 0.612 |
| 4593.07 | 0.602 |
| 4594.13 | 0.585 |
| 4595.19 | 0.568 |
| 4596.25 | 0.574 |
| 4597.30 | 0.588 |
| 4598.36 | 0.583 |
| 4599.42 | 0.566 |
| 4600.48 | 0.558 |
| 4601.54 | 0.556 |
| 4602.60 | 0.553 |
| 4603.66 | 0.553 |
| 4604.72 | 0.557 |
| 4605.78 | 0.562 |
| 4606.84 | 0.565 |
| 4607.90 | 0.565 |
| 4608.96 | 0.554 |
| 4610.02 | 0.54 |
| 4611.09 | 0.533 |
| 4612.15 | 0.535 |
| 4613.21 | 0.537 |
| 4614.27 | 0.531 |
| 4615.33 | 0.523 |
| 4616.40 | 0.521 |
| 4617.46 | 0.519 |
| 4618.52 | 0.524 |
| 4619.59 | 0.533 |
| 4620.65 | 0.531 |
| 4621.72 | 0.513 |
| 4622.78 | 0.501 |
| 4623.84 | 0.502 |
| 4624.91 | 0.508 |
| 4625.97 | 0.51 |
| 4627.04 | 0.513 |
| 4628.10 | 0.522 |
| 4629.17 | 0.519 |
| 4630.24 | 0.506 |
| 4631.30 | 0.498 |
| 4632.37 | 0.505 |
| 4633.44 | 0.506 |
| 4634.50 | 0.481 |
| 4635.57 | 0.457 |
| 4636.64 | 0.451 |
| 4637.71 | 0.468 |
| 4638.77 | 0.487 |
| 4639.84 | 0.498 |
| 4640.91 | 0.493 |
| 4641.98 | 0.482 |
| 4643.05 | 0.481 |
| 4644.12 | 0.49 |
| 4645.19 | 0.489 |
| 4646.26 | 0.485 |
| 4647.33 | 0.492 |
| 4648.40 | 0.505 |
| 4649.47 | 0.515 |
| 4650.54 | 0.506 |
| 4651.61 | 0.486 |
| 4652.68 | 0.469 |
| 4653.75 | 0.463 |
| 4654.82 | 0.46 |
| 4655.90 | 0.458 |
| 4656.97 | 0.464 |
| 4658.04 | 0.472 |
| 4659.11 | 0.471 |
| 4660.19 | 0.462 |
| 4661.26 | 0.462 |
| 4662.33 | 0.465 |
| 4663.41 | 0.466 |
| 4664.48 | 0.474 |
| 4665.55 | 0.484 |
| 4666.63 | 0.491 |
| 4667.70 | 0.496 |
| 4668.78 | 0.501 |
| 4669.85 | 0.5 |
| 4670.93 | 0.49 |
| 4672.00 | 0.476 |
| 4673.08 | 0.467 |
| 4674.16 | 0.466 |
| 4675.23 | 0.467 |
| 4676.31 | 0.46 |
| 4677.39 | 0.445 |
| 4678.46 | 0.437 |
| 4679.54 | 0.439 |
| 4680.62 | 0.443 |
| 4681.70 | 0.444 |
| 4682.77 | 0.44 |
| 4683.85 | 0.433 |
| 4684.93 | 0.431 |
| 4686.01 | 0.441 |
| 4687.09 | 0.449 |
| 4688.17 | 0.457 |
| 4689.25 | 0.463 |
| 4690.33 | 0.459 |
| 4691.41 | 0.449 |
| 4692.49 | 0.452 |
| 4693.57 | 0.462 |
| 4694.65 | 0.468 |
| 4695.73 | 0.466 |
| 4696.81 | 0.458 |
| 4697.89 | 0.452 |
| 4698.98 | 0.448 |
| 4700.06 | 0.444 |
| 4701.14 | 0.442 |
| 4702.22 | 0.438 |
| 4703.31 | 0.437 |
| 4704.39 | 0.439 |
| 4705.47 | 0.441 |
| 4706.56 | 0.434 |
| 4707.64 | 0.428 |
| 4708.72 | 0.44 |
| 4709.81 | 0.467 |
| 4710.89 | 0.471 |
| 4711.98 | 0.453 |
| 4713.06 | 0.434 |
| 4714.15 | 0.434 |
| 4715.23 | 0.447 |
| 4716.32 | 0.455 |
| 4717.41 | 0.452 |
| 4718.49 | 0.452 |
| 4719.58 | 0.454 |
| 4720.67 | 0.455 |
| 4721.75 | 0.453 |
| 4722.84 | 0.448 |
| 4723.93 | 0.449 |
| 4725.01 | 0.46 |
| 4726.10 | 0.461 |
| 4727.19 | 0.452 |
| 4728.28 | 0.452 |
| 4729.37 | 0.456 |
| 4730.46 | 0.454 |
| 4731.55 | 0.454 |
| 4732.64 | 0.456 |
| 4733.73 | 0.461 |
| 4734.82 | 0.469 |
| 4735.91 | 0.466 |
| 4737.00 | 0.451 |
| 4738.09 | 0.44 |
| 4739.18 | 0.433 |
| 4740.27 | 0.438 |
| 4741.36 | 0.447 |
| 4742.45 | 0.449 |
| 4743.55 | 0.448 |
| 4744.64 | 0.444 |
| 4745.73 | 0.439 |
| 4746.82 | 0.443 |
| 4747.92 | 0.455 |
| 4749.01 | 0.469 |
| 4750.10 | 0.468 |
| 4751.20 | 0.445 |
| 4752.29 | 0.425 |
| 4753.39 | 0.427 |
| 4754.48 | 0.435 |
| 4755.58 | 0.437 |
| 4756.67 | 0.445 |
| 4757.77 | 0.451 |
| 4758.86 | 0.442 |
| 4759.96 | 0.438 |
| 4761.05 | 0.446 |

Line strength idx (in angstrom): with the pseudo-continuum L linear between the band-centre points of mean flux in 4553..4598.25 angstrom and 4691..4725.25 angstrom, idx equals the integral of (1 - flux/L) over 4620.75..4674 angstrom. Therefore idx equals 4.7 angstrom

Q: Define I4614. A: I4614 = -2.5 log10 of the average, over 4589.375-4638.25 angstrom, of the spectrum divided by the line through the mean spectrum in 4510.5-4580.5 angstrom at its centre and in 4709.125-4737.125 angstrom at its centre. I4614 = 0.124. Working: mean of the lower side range 0.693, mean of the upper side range 0.454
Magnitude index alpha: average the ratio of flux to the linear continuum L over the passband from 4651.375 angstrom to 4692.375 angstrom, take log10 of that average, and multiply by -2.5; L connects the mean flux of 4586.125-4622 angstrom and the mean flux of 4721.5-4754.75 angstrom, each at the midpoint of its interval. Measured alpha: 0.09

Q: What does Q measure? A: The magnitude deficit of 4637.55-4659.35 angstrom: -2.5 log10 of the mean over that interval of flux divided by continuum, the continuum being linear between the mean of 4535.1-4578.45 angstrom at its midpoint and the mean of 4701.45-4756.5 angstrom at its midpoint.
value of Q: 0.157 mag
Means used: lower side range 0.684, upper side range 0.448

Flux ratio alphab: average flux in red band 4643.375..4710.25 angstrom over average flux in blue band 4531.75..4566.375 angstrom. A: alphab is 0.66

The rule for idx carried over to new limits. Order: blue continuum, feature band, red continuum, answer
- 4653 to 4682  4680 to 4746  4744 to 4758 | 0.8 angstrom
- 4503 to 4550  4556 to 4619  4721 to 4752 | 3.3 angstrom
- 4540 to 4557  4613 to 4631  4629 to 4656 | 0.5 angstrom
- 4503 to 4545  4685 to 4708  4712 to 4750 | 2.1 angstrom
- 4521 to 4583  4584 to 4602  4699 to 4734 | 1.1 angstrom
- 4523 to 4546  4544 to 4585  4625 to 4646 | -0.7 angstrom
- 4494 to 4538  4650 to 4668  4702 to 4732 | 1.7 angstrom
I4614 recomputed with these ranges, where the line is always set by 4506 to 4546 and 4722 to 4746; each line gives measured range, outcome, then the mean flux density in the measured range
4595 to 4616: 0.11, 0.555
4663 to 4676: 0.11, 0.481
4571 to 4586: 0.04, 0.624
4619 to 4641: 0.17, 0.5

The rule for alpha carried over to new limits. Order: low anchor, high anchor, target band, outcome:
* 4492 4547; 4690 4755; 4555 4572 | -0.04 mag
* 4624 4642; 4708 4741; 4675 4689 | 0.06 mag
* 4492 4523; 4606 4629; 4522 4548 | -0.11 mag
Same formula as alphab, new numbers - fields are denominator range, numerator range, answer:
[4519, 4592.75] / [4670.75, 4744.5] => 0.67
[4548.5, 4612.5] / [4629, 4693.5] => 0.76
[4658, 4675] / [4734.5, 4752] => 0.94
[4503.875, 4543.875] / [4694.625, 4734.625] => 0.63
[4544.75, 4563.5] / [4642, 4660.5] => 0.70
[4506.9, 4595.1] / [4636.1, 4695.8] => 0.69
